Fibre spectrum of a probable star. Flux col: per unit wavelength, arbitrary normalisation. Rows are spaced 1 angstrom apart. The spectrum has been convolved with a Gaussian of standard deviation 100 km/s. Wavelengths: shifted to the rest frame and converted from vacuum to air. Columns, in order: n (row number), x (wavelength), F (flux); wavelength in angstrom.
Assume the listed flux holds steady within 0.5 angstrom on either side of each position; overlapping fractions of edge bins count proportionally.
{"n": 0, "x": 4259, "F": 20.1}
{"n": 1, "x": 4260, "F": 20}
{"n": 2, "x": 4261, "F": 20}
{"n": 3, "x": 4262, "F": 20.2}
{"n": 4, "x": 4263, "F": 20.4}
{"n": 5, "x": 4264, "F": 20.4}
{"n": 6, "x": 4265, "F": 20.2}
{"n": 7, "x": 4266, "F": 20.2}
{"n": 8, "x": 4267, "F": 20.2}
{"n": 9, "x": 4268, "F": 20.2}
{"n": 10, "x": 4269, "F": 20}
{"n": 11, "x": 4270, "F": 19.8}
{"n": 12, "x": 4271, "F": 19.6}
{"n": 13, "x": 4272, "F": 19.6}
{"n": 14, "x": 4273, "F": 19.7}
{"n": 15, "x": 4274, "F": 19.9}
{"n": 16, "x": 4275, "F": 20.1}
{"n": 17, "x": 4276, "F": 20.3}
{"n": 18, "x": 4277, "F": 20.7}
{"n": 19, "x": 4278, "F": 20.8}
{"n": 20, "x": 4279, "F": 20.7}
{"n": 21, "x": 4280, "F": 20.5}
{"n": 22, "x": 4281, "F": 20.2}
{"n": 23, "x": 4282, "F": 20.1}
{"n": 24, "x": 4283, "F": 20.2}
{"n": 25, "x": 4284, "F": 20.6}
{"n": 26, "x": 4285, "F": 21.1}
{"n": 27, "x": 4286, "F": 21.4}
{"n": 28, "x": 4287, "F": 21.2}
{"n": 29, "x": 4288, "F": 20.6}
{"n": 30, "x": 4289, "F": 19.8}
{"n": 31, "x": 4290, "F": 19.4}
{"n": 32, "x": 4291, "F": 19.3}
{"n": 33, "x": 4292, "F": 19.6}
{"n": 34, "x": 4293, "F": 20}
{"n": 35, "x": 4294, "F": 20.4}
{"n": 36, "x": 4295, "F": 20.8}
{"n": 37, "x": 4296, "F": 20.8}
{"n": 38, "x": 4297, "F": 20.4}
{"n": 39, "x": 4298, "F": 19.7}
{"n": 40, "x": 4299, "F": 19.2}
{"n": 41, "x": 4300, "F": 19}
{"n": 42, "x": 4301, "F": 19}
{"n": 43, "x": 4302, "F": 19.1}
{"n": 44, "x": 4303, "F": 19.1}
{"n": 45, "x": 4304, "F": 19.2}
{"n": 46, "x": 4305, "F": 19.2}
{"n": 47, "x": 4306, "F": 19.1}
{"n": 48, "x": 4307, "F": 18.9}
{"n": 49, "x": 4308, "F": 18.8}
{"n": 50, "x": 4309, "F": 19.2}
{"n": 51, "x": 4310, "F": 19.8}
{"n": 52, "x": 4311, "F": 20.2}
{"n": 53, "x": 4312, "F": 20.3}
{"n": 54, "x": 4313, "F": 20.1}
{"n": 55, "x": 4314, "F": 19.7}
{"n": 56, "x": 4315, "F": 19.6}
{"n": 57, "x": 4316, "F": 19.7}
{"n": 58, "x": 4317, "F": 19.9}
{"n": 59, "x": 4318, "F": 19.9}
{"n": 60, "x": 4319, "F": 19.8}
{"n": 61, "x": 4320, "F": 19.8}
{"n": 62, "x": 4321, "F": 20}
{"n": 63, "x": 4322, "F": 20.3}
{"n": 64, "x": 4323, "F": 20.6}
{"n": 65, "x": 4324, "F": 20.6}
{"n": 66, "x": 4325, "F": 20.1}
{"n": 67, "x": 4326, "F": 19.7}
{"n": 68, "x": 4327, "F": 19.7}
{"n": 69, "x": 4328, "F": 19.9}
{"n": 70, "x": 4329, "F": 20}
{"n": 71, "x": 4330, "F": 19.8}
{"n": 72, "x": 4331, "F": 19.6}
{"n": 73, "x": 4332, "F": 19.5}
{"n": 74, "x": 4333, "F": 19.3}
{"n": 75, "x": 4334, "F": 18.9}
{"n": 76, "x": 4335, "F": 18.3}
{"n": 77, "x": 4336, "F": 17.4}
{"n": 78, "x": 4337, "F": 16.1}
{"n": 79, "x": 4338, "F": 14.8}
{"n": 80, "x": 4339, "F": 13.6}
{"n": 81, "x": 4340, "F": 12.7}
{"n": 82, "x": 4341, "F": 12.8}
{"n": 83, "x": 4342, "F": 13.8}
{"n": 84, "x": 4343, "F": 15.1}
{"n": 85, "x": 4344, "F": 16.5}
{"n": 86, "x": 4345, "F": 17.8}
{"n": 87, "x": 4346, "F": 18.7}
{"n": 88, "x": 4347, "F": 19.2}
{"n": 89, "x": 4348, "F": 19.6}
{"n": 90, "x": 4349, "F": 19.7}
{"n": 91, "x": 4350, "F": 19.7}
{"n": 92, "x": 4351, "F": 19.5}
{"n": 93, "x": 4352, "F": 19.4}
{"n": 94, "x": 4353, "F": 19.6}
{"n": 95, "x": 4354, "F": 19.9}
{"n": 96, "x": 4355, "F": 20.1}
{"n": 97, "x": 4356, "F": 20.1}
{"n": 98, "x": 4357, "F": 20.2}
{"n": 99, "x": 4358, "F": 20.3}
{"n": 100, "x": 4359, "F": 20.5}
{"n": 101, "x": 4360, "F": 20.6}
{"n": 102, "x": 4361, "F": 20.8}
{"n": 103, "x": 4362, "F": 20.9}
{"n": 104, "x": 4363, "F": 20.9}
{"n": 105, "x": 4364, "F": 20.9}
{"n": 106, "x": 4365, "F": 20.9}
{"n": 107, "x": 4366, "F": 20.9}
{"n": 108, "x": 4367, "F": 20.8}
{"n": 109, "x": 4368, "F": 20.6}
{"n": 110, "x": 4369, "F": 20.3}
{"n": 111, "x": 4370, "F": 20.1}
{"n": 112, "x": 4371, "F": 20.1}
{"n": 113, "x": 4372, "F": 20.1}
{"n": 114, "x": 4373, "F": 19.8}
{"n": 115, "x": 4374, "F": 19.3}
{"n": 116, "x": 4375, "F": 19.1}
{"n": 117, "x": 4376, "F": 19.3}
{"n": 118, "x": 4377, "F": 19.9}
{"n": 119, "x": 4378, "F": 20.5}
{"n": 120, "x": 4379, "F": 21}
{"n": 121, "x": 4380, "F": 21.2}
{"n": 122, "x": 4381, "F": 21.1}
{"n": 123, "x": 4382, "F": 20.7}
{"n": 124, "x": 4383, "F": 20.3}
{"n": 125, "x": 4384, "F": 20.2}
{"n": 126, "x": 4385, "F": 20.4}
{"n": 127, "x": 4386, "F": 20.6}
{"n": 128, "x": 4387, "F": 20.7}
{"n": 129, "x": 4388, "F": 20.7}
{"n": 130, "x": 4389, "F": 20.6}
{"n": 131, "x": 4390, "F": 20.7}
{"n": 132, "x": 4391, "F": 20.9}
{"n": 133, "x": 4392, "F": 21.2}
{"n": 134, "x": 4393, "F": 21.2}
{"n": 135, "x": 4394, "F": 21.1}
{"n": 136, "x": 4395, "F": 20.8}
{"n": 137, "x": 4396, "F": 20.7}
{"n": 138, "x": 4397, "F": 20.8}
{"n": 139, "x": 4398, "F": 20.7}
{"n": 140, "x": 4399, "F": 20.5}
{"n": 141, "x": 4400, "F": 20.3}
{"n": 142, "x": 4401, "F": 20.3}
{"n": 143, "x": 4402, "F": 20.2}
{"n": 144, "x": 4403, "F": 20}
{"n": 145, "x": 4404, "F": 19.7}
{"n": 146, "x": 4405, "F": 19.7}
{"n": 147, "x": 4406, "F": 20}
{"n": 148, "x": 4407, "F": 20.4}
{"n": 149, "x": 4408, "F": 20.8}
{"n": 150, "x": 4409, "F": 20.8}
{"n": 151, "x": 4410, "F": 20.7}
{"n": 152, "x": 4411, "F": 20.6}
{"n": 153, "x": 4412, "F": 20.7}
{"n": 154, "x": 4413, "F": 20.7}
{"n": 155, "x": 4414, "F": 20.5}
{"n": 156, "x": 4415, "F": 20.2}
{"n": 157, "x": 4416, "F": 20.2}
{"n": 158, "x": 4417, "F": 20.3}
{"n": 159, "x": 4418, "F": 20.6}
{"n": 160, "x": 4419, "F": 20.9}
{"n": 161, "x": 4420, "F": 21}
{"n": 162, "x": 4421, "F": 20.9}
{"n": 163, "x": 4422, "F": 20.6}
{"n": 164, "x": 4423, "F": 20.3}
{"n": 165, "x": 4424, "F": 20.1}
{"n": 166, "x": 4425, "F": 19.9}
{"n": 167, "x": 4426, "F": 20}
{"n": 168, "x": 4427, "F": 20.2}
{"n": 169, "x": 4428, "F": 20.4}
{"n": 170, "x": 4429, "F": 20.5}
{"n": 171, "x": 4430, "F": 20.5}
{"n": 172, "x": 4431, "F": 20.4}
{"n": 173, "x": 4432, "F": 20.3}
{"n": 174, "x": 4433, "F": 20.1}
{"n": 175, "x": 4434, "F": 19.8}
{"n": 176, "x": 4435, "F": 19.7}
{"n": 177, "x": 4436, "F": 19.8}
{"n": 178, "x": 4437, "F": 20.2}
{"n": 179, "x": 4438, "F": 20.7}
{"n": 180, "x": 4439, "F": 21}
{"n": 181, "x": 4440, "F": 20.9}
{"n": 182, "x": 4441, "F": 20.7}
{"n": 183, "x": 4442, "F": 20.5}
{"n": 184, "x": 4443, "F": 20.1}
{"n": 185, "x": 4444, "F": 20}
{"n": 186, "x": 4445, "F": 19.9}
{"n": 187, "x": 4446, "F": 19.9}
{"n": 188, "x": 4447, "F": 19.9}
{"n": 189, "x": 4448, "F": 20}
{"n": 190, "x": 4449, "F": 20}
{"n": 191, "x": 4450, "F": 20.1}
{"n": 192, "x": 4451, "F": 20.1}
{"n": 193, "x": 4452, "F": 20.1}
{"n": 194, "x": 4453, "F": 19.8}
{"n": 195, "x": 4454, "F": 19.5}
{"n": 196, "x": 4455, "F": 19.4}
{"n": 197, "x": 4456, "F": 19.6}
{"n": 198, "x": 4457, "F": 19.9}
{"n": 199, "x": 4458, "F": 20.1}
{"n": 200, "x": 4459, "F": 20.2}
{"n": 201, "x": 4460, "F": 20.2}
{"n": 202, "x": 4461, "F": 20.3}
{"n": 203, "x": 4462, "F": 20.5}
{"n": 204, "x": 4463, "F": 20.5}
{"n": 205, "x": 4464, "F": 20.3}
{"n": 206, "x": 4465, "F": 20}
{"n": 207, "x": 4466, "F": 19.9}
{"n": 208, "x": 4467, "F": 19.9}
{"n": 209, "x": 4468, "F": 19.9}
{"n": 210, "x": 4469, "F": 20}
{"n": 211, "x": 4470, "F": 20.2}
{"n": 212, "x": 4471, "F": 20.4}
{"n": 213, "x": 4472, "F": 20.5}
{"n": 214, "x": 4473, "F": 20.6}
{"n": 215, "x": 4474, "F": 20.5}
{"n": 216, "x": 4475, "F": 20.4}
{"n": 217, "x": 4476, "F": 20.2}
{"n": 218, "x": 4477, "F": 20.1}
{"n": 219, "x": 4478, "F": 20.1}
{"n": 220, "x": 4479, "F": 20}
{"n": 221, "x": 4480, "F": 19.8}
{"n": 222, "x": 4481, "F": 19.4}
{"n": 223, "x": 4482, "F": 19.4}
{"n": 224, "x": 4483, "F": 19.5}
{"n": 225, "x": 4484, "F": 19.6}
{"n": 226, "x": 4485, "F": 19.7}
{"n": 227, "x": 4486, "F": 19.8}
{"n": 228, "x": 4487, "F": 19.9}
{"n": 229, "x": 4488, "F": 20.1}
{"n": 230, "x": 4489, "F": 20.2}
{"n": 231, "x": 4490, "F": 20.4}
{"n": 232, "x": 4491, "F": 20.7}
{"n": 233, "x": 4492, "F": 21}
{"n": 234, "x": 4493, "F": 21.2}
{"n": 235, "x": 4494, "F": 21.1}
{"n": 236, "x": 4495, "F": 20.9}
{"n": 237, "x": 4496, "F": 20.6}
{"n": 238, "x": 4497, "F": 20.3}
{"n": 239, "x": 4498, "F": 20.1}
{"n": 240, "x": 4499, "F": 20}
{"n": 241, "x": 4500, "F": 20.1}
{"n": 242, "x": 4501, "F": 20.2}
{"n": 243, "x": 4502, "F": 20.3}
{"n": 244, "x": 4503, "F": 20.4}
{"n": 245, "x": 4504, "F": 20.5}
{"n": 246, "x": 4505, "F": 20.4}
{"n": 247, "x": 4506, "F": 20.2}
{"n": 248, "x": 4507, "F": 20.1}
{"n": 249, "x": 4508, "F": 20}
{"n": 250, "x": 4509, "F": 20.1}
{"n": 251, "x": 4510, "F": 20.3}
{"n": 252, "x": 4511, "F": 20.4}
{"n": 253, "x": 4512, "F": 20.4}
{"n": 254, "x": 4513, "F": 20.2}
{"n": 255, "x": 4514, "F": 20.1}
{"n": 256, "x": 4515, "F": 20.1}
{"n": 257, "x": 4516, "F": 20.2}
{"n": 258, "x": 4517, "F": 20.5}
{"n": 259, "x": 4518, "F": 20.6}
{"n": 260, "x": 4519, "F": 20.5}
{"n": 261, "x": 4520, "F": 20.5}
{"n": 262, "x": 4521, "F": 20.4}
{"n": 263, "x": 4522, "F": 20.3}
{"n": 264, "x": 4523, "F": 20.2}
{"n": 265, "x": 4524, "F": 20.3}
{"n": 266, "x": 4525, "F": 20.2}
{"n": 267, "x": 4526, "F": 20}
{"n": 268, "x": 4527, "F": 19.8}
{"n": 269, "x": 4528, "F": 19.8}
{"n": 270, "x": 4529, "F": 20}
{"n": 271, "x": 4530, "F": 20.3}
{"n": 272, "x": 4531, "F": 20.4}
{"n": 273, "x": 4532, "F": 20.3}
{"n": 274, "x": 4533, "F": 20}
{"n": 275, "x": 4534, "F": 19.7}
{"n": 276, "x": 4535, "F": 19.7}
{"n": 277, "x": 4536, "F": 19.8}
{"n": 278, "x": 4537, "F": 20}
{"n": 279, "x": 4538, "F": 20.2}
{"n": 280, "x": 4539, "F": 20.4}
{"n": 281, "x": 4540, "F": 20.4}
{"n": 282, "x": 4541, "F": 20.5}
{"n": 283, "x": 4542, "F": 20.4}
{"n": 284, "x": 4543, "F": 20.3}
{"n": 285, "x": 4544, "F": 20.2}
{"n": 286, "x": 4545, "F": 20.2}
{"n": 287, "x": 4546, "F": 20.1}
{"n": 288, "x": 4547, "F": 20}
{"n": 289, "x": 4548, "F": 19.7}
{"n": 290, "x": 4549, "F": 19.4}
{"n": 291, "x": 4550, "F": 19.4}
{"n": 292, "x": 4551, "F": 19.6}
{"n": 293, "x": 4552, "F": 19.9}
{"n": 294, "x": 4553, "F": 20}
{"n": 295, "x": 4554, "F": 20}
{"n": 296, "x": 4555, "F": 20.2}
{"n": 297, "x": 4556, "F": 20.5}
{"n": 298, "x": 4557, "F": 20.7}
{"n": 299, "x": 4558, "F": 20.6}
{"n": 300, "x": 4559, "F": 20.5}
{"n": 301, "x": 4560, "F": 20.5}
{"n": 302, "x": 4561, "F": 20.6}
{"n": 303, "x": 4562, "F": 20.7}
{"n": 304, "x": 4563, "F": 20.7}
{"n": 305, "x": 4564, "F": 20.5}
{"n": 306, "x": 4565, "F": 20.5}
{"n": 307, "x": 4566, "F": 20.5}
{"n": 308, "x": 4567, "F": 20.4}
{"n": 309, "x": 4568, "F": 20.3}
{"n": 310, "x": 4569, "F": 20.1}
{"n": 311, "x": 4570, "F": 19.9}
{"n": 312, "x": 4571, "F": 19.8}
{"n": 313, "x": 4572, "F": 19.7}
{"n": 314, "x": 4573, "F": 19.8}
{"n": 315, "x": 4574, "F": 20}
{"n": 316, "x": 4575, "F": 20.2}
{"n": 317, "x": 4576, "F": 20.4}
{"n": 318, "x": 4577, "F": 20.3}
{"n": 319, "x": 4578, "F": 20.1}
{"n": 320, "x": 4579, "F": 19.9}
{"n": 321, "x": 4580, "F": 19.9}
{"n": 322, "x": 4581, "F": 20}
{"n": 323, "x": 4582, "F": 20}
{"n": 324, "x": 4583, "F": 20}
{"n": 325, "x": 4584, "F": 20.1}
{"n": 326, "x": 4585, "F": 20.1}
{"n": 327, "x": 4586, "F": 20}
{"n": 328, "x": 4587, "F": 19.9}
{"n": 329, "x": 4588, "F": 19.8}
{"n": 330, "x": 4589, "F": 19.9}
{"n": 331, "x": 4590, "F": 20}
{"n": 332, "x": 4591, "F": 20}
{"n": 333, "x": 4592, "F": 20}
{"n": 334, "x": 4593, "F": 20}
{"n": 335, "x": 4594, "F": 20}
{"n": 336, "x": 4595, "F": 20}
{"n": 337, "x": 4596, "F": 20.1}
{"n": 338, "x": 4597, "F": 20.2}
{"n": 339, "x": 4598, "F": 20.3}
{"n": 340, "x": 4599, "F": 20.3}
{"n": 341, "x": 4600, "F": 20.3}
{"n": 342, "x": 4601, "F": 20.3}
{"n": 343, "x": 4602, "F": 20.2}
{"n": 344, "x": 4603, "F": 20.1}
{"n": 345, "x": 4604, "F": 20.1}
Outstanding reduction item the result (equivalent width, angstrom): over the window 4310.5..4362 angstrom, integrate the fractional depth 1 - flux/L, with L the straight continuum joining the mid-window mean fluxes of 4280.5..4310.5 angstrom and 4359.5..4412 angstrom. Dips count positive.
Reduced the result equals 3.1 angstrom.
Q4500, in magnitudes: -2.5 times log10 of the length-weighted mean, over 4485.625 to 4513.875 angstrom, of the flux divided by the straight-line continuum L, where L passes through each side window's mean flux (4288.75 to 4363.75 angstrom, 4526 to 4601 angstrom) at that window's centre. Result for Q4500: -0.03 mag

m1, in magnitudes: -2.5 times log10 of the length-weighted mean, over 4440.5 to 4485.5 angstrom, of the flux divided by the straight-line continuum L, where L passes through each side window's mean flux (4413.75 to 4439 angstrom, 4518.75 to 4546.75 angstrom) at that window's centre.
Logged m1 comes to 0.01 mag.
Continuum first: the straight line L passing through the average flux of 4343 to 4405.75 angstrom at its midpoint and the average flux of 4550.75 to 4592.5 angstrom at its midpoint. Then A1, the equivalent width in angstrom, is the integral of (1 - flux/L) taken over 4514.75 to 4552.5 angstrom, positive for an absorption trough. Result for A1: 0.1 angstrom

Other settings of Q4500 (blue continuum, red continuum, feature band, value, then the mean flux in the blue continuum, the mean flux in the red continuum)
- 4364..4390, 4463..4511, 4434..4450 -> 0.00 mag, 20.4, 20.2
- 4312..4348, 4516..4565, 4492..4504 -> -0.04 mag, 18.4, 20.2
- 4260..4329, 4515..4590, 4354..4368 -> -0.03 mag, 20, 20.2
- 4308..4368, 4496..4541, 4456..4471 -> -0.01 mag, 19.1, 20.2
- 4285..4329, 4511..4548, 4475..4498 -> 0.00 mag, 19.9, 20.2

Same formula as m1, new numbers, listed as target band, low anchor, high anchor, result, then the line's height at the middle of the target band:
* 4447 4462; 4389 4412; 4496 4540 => 0.023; 20.4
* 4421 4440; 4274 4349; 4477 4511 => -0.023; 19.9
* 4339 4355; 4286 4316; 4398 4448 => 0.140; 20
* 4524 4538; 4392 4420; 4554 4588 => 0.015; 20.3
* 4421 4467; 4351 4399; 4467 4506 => 0.008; 20.3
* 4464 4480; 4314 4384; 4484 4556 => -0.012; 20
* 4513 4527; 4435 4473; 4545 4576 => -0.007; 20.2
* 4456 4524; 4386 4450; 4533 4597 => 0.002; 20.3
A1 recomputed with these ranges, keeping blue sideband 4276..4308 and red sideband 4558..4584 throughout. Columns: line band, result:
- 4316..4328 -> 0.00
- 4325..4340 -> 1.36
